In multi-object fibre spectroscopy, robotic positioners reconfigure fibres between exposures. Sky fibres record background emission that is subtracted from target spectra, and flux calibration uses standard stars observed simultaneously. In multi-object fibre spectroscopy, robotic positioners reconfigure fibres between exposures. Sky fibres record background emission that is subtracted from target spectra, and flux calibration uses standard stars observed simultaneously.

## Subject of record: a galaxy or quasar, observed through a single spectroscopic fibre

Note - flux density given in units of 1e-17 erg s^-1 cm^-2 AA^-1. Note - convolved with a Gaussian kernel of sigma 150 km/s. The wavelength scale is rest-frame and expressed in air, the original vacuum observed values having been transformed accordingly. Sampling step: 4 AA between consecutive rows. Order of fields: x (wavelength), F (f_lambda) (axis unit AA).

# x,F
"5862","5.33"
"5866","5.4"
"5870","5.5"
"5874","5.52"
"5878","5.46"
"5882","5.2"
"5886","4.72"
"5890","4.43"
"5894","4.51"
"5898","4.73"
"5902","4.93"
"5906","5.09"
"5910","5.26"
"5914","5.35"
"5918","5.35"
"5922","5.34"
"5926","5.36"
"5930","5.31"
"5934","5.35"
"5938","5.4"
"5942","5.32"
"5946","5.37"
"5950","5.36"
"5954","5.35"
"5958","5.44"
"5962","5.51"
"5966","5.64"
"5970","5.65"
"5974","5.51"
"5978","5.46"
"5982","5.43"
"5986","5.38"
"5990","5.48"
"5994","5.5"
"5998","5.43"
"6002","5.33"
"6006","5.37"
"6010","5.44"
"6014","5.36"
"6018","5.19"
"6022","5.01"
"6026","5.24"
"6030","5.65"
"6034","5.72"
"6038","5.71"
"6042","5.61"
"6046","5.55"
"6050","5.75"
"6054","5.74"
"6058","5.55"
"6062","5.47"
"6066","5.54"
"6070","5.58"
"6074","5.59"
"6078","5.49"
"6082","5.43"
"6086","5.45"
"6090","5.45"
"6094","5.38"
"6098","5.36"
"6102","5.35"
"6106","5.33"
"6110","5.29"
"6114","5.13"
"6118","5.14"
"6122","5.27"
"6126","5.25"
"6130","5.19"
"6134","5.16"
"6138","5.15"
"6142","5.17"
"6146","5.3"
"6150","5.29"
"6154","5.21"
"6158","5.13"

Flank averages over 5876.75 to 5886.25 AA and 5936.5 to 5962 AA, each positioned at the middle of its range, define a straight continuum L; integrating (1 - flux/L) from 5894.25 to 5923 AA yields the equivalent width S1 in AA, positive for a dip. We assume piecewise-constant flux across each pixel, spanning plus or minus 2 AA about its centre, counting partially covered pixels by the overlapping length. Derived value 0.8 AA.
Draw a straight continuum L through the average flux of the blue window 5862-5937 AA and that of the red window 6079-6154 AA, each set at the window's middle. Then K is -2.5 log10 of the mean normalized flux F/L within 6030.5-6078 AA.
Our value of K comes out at -0.07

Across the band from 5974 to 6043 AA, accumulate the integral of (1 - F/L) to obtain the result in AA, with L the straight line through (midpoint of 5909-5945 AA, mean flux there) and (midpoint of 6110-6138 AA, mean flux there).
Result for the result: -2.0 AA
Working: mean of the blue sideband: 5.34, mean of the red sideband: 5.19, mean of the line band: 5.43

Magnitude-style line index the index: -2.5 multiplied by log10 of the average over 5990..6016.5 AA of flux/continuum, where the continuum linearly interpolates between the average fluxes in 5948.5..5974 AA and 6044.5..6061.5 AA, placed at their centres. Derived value 0.03 mag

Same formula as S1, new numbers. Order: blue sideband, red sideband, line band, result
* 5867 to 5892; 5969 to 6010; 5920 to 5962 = -0.40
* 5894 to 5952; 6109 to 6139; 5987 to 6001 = -0.64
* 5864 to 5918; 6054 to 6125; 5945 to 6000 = -2.57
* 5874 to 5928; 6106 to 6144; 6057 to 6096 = -2.40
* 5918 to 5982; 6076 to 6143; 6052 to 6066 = -0.64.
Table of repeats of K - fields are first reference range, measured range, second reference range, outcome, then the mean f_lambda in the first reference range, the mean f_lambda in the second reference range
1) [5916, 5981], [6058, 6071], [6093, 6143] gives -0.05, 5.42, 5.24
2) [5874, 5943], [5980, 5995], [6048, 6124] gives -0.04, 5.13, 5.44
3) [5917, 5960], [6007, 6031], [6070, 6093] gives 0.03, 5.36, 5.49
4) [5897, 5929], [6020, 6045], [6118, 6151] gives -0.06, 5.19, 5.22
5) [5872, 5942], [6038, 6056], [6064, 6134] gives -0.07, 5.14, 5.36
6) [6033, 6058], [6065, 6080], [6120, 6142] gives -0.01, 5.67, 5.2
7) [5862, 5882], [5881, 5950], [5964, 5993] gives 0.07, 5.43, 5.51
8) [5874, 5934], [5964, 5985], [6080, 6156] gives -0.08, 5.1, 5.28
